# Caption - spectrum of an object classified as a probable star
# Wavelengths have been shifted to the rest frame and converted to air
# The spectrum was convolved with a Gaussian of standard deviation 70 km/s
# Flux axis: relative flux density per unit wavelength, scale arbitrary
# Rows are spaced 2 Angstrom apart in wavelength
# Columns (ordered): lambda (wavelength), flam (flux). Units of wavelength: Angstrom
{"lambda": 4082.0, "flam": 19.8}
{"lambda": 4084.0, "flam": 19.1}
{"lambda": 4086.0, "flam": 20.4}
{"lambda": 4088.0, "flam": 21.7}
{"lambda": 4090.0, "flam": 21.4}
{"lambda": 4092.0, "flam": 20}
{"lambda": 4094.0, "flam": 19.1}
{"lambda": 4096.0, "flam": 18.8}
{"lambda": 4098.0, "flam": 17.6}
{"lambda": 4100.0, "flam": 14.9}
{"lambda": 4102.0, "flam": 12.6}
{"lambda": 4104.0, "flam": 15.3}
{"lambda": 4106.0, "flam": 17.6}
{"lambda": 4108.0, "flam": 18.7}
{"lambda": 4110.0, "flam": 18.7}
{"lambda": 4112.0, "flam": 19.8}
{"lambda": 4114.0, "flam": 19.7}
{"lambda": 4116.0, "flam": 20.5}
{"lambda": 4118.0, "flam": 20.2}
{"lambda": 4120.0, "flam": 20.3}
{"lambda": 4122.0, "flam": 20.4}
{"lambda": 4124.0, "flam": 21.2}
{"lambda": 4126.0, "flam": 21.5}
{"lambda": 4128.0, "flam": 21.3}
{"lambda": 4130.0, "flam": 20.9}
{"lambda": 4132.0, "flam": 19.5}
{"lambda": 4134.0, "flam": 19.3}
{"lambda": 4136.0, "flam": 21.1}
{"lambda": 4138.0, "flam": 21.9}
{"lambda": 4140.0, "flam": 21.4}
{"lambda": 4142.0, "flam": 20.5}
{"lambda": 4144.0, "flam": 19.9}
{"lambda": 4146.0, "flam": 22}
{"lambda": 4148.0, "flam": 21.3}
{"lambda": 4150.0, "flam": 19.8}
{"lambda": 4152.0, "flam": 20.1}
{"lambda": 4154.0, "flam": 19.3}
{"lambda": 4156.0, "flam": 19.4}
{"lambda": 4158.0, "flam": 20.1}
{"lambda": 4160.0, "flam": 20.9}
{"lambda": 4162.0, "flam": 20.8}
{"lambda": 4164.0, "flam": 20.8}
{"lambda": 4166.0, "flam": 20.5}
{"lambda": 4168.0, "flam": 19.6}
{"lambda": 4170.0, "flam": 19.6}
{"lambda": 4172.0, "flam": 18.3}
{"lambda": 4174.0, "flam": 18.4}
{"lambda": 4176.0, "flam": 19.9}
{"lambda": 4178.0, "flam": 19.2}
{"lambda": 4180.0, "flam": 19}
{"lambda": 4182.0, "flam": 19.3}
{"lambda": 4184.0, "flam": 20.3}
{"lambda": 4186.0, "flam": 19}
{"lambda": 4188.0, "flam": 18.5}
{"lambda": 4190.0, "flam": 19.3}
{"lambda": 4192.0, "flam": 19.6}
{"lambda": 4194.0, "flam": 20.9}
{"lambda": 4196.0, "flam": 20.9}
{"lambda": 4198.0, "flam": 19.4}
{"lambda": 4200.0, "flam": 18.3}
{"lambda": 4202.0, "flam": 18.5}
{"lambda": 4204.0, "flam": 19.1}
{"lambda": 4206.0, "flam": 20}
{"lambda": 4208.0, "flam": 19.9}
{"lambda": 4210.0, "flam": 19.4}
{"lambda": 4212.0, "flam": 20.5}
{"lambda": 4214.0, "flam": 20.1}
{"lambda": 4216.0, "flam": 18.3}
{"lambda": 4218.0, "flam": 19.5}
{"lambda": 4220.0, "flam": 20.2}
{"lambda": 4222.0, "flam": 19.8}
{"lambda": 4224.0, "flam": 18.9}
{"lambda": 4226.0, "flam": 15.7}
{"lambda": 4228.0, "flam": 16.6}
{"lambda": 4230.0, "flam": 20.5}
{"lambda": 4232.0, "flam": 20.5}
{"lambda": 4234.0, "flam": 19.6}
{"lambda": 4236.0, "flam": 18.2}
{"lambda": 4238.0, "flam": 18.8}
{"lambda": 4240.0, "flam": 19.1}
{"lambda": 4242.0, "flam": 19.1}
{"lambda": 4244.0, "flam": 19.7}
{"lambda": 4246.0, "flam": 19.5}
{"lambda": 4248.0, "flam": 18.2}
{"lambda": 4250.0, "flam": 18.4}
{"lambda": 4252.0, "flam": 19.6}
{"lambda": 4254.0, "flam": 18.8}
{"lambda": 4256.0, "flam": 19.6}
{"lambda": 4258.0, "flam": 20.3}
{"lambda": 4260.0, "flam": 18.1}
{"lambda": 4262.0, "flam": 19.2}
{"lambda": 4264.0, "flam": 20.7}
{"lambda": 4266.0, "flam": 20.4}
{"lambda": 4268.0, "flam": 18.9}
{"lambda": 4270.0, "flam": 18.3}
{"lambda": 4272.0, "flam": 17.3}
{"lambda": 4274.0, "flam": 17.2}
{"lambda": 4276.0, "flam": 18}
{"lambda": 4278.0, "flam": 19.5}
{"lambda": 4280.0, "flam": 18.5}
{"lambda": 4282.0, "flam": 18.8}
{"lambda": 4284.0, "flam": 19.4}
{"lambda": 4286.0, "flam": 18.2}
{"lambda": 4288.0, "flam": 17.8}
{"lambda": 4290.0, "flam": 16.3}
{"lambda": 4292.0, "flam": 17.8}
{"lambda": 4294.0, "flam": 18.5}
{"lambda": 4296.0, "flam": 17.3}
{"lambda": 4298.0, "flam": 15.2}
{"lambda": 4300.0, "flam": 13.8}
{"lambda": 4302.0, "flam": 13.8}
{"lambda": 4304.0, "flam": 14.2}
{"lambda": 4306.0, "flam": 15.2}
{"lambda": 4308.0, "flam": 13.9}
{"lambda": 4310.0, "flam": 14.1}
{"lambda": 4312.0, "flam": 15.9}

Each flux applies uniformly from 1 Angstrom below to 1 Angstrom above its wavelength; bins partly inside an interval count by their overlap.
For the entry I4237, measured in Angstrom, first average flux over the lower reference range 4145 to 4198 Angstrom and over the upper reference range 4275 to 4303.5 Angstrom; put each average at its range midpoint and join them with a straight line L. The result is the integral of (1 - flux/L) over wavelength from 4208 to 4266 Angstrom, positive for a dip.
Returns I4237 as -2.5 Angstrom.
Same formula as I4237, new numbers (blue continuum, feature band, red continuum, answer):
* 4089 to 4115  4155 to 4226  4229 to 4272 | -3.01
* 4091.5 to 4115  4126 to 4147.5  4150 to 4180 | -2.31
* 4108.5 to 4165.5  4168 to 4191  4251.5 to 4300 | 0.72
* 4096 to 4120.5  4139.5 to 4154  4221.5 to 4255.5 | -1.87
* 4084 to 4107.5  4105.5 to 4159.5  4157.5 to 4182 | -3.75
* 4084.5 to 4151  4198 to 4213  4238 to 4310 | -0.56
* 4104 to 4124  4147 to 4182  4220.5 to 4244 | -1.14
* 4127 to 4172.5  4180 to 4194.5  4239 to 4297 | 0.28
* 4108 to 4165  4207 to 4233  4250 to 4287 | 0.33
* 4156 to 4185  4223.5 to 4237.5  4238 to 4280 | 0.48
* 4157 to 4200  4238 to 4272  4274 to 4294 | -1.01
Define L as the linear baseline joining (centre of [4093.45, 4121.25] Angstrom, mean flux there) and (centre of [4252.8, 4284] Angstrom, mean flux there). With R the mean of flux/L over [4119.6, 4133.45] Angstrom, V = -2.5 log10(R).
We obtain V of -0.138 mag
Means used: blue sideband 18.1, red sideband 18.9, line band 20.7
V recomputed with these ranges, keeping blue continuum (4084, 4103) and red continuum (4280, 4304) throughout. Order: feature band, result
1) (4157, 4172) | -0.13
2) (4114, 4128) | -0.13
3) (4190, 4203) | -0.11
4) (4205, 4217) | -0.12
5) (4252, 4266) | -0.14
